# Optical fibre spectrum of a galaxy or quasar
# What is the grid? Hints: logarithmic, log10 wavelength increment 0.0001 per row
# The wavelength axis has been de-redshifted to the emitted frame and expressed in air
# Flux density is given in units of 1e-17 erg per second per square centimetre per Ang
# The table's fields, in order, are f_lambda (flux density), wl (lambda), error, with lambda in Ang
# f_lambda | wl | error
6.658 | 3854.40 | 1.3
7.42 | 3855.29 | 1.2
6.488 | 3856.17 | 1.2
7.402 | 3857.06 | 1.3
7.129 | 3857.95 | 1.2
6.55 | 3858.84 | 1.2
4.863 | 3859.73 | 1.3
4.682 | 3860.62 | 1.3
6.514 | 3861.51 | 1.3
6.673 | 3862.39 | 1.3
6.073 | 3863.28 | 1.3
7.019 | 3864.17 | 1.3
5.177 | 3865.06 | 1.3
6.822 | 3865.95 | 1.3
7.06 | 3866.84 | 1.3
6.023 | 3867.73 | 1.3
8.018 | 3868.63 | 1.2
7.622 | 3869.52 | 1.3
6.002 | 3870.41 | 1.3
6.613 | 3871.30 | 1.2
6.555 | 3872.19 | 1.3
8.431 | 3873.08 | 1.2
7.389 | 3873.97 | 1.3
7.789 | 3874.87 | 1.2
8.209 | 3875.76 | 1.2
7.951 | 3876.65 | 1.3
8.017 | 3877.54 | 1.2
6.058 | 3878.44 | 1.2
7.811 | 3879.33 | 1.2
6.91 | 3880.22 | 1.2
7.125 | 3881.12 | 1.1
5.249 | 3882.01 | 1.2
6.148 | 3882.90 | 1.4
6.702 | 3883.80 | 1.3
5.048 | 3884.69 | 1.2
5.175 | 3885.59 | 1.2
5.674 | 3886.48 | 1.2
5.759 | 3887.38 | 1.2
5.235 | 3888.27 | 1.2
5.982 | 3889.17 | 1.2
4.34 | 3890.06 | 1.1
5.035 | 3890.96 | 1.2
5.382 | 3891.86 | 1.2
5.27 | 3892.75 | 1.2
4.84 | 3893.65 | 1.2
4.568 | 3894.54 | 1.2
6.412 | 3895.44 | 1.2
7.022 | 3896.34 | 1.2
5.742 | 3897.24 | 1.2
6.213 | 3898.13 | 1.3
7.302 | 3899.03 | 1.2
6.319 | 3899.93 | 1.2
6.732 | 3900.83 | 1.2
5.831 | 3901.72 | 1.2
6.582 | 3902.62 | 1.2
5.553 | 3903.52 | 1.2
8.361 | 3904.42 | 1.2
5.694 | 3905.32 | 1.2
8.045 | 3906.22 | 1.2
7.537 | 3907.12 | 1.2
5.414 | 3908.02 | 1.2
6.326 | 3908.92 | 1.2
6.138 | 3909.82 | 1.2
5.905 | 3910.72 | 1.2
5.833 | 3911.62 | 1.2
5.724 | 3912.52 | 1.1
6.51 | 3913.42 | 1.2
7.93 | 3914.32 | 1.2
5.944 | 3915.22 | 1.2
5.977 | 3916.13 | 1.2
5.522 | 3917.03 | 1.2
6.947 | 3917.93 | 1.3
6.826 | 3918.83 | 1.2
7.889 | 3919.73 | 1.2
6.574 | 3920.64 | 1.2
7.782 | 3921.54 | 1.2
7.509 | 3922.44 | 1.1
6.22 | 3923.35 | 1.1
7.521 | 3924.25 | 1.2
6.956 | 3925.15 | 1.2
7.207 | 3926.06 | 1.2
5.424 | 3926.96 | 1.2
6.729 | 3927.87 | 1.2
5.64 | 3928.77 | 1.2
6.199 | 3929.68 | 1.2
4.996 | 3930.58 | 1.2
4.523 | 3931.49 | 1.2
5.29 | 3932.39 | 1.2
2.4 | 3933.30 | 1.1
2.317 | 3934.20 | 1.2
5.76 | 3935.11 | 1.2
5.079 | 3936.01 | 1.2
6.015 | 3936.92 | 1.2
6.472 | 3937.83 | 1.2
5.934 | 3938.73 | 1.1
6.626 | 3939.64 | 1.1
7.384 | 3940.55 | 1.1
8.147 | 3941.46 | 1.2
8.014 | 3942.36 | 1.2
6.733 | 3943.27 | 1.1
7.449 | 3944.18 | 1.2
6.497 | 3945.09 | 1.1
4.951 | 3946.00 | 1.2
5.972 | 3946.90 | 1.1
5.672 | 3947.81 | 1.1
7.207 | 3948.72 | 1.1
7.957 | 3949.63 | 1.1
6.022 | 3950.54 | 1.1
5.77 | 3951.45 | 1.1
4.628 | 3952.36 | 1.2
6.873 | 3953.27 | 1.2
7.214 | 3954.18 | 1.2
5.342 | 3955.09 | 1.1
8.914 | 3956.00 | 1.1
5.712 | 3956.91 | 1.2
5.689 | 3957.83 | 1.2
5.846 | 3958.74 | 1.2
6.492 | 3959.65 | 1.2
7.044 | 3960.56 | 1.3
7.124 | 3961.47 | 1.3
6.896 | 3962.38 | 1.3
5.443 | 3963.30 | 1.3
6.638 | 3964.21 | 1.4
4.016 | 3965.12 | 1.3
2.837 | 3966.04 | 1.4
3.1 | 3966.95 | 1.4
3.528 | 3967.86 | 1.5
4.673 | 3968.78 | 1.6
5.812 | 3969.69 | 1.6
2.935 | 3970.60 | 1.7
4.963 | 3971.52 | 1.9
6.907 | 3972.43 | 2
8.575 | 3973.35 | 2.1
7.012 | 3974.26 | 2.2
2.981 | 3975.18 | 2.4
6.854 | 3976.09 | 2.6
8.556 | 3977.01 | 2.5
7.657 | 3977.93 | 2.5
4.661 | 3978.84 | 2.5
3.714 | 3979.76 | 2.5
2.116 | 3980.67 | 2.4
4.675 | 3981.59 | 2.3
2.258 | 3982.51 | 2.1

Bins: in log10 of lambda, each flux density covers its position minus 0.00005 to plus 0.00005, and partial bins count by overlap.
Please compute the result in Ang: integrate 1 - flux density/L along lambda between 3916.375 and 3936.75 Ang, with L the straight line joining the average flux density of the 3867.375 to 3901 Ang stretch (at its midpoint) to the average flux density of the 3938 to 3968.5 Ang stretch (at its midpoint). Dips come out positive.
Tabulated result 0.9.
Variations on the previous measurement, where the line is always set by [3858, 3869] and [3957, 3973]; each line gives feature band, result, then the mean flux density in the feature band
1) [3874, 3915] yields -2.07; 6.31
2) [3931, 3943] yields -0.26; 5.71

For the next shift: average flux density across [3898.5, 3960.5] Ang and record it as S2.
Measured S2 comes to 6.33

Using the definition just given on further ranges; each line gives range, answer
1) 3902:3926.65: 6.67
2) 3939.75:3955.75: 6.61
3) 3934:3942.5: 6.22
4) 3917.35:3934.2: 6.15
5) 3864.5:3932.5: 6.41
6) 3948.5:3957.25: 6.56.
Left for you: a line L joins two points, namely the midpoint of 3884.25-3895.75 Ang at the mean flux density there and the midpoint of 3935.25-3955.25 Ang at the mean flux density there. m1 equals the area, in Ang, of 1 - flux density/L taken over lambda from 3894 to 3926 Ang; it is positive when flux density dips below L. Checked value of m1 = -4.8 Ang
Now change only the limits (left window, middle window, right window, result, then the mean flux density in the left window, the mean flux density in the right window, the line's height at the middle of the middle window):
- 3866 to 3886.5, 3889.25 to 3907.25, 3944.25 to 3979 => 1.4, 6.87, 5.95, 6.64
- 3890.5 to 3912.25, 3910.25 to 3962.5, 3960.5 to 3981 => -4.9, 6.16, 5.38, 5.77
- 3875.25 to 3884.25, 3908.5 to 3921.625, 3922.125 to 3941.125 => -0.6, 7.03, 5.82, 6.2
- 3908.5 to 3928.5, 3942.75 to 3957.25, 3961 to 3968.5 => -2.6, 6.6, 4.94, 5.47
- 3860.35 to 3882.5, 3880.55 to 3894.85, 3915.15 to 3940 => 2.5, 6.89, 6.01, 6.63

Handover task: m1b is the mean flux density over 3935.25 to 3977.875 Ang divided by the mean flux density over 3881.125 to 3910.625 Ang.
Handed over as 1.02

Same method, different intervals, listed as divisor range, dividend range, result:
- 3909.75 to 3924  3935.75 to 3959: 0.98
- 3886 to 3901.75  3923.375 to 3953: 1.05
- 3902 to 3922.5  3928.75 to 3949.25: 0.89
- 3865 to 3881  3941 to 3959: 0.91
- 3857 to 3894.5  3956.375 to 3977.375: 0.89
